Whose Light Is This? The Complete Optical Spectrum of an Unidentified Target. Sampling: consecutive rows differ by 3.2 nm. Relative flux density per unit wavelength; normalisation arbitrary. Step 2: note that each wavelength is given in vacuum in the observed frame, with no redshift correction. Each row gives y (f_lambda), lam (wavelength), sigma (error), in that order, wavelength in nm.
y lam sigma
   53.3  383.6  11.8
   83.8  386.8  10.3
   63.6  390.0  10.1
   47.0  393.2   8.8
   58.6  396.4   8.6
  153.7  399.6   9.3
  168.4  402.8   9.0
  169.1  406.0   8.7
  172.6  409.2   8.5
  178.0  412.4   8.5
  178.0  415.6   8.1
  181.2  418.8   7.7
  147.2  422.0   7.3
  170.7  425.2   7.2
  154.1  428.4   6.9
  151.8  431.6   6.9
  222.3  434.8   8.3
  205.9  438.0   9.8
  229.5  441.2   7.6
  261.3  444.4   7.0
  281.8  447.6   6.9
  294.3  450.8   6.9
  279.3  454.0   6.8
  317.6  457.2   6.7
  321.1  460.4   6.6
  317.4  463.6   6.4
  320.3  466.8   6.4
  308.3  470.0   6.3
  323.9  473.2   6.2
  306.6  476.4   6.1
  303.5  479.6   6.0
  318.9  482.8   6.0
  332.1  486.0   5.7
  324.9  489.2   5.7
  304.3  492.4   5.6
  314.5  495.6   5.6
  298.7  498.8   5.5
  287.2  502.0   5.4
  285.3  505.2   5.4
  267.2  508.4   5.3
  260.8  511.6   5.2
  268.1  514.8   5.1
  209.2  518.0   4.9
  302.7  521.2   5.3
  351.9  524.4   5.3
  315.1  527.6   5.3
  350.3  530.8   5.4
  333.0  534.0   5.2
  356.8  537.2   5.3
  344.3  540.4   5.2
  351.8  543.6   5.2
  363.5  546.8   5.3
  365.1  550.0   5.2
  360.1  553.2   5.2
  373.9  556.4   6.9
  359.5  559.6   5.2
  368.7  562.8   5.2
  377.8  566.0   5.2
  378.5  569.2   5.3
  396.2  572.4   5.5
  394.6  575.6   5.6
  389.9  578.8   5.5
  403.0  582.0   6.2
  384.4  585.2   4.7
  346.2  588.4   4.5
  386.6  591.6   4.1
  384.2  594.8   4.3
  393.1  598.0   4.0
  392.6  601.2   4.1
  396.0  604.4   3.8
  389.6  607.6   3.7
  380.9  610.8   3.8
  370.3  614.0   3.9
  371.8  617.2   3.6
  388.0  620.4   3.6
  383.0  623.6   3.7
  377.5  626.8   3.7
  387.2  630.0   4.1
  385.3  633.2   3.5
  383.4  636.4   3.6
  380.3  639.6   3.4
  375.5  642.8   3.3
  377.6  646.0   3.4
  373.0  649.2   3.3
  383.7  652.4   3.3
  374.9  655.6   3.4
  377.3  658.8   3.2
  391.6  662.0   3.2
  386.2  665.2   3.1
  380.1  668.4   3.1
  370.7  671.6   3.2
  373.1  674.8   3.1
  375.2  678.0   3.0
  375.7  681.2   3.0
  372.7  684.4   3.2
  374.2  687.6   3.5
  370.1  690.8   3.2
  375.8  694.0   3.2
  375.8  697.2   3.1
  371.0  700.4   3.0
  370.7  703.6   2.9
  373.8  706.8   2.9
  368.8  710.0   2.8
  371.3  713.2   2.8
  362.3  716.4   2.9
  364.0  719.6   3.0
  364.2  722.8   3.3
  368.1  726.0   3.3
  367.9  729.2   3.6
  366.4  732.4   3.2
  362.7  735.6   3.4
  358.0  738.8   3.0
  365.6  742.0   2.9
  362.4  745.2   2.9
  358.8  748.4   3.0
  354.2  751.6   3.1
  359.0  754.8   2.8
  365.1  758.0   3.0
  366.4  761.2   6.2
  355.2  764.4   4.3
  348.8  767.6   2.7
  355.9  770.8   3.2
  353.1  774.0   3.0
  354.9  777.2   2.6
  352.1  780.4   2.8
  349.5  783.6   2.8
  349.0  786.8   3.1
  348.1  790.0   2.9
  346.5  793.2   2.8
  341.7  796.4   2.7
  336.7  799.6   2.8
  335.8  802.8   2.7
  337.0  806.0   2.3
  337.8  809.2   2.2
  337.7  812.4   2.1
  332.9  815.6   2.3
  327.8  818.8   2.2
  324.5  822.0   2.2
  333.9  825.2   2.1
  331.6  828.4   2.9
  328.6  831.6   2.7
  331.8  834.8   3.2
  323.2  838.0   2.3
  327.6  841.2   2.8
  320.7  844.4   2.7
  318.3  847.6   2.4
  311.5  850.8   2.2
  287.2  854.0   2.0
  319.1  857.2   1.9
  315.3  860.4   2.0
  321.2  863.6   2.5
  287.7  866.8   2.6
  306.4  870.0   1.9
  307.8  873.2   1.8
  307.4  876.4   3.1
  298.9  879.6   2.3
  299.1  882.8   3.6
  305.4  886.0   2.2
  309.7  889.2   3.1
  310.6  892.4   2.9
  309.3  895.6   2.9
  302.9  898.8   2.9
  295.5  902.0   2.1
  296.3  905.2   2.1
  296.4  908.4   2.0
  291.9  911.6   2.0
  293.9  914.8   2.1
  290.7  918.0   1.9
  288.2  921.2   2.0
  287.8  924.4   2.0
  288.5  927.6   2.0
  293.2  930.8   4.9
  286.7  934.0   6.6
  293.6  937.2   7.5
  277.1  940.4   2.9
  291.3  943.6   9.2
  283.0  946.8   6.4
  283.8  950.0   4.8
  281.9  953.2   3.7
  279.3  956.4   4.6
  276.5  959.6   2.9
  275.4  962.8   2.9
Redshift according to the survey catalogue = 0.00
